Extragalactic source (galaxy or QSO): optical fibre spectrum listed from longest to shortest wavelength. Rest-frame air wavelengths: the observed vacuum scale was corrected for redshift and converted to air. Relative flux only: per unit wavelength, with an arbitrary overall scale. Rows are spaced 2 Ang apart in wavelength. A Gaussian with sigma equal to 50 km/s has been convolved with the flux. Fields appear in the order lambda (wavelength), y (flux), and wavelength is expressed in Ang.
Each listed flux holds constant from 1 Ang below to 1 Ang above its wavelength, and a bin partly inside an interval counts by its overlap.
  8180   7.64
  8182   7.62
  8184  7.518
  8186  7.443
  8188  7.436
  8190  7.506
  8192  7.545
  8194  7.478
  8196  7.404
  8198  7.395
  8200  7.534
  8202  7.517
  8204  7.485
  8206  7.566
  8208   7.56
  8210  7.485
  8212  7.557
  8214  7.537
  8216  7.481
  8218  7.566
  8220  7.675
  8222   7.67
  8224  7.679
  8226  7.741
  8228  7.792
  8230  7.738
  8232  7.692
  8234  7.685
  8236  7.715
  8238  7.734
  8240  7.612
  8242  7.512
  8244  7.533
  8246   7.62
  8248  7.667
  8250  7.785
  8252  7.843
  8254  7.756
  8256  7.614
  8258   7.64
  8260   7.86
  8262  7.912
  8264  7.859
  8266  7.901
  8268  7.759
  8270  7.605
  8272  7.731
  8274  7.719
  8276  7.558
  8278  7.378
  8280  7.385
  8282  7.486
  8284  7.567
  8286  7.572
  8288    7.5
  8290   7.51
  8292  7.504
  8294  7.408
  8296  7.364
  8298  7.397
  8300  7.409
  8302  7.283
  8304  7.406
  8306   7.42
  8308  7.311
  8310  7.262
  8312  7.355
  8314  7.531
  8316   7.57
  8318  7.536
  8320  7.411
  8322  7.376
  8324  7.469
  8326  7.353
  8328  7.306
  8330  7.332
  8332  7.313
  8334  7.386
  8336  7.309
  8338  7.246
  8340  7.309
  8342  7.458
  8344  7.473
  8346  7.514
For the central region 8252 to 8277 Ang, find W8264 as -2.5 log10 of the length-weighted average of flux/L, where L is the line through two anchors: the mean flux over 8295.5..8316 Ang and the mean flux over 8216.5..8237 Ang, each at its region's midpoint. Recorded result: -0.03 mag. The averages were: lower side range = 7.69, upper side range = 7.38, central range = 7.75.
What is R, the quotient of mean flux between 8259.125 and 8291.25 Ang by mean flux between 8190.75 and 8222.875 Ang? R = 1.0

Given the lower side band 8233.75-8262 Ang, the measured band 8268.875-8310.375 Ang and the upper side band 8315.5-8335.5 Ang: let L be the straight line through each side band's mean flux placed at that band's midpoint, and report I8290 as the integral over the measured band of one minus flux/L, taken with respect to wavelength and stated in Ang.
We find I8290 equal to 0.4 Ang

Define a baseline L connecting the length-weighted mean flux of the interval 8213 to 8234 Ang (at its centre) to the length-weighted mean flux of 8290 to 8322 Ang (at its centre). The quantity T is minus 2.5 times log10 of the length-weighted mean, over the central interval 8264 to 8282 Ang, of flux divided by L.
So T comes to -0.02 mag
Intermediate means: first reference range 7.66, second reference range 7.41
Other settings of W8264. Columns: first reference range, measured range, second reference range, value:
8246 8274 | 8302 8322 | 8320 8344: 0.01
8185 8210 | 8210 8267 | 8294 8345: -0.03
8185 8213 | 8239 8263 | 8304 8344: -0.04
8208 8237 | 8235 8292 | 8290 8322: -0.02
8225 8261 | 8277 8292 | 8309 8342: 0.01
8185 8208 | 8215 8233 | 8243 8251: -0.01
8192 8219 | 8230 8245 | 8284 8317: -0.02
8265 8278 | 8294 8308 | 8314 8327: 0.03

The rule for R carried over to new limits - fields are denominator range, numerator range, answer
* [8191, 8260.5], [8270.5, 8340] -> 0.98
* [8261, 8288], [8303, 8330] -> 0.97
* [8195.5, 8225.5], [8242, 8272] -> 1.02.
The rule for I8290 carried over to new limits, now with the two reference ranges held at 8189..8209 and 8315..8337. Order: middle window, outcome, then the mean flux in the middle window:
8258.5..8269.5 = -0.6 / 7.84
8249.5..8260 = -0.4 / 7.74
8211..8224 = -0.2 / 7.59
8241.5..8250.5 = -0.2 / 7.62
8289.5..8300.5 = 0.0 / 7.43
